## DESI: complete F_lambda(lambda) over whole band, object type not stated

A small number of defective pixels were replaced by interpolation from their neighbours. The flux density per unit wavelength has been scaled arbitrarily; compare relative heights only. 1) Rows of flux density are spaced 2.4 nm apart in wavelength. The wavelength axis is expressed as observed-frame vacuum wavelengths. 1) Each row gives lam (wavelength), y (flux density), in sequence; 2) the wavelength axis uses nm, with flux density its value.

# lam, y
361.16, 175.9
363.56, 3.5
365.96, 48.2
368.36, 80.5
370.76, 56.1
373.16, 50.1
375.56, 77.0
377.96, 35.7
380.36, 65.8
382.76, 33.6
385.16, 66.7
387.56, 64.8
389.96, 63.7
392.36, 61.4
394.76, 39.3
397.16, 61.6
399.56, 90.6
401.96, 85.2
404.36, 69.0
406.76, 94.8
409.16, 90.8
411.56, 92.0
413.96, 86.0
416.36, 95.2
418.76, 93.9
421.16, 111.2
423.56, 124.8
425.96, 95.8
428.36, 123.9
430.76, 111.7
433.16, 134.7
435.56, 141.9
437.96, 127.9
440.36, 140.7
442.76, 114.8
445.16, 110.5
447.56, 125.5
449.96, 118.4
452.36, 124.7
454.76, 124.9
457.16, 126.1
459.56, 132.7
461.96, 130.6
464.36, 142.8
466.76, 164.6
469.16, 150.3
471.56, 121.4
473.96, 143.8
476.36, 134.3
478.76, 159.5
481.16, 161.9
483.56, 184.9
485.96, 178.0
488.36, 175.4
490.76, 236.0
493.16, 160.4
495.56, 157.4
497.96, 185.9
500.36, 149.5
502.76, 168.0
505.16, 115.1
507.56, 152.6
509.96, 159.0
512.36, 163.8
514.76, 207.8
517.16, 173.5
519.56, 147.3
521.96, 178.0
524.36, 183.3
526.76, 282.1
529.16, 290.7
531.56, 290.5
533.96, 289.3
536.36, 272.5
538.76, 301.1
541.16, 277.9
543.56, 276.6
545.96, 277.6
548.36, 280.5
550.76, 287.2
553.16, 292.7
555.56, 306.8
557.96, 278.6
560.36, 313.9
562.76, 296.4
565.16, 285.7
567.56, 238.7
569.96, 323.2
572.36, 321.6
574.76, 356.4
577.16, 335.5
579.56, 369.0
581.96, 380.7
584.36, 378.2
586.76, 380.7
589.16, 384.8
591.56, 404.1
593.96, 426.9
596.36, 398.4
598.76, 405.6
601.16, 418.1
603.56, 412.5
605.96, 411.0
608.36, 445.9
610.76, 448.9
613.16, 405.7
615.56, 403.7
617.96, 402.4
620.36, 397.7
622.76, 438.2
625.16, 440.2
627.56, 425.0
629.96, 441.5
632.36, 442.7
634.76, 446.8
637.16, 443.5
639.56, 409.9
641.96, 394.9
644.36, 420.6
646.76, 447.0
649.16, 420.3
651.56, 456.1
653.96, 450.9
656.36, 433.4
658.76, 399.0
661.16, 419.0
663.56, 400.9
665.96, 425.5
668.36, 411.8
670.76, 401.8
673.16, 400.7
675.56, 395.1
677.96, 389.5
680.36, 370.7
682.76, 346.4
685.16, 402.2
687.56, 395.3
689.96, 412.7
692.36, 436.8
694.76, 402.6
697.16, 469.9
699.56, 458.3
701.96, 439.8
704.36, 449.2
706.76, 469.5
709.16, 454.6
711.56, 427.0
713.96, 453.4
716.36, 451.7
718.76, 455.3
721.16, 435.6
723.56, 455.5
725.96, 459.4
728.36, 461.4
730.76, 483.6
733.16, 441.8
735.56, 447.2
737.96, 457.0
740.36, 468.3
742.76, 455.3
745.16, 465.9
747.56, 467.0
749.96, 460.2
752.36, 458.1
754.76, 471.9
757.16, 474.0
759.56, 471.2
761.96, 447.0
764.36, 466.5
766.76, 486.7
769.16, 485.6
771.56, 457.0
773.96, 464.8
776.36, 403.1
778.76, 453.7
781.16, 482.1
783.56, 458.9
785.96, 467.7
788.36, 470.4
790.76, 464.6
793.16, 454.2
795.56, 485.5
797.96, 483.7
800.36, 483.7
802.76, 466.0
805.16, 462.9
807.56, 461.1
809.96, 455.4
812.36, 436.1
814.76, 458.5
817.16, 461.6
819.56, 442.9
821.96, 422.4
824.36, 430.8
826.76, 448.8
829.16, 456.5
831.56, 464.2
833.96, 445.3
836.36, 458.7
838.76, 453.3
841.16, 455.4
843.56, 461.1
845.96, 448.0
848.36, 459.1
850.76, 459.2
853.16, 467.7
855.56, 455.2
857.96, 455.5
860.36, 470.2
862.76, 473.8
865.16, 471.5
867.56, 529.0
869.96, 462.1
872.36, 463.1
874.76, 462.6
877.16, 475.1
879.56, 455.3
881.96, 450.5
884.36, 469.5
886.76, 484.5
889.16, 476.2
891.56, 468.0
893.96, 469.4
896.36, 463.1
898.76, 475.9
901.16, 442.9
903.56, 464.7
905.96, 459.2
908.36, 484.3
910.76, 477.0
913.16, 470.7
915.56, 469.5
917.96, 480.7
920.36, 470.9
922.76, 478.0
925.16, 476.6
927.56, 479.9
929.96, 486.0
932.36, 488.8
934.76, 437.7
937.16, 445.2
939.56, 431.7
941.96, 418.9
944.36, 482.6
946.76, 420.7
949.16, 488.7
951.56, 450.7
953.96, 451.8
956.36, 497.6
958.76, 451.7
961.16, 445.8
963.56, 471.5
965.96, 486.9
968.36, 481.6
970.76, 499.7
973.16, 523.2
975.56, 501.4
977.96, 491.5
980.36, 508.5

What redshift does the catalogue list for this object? 0.32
